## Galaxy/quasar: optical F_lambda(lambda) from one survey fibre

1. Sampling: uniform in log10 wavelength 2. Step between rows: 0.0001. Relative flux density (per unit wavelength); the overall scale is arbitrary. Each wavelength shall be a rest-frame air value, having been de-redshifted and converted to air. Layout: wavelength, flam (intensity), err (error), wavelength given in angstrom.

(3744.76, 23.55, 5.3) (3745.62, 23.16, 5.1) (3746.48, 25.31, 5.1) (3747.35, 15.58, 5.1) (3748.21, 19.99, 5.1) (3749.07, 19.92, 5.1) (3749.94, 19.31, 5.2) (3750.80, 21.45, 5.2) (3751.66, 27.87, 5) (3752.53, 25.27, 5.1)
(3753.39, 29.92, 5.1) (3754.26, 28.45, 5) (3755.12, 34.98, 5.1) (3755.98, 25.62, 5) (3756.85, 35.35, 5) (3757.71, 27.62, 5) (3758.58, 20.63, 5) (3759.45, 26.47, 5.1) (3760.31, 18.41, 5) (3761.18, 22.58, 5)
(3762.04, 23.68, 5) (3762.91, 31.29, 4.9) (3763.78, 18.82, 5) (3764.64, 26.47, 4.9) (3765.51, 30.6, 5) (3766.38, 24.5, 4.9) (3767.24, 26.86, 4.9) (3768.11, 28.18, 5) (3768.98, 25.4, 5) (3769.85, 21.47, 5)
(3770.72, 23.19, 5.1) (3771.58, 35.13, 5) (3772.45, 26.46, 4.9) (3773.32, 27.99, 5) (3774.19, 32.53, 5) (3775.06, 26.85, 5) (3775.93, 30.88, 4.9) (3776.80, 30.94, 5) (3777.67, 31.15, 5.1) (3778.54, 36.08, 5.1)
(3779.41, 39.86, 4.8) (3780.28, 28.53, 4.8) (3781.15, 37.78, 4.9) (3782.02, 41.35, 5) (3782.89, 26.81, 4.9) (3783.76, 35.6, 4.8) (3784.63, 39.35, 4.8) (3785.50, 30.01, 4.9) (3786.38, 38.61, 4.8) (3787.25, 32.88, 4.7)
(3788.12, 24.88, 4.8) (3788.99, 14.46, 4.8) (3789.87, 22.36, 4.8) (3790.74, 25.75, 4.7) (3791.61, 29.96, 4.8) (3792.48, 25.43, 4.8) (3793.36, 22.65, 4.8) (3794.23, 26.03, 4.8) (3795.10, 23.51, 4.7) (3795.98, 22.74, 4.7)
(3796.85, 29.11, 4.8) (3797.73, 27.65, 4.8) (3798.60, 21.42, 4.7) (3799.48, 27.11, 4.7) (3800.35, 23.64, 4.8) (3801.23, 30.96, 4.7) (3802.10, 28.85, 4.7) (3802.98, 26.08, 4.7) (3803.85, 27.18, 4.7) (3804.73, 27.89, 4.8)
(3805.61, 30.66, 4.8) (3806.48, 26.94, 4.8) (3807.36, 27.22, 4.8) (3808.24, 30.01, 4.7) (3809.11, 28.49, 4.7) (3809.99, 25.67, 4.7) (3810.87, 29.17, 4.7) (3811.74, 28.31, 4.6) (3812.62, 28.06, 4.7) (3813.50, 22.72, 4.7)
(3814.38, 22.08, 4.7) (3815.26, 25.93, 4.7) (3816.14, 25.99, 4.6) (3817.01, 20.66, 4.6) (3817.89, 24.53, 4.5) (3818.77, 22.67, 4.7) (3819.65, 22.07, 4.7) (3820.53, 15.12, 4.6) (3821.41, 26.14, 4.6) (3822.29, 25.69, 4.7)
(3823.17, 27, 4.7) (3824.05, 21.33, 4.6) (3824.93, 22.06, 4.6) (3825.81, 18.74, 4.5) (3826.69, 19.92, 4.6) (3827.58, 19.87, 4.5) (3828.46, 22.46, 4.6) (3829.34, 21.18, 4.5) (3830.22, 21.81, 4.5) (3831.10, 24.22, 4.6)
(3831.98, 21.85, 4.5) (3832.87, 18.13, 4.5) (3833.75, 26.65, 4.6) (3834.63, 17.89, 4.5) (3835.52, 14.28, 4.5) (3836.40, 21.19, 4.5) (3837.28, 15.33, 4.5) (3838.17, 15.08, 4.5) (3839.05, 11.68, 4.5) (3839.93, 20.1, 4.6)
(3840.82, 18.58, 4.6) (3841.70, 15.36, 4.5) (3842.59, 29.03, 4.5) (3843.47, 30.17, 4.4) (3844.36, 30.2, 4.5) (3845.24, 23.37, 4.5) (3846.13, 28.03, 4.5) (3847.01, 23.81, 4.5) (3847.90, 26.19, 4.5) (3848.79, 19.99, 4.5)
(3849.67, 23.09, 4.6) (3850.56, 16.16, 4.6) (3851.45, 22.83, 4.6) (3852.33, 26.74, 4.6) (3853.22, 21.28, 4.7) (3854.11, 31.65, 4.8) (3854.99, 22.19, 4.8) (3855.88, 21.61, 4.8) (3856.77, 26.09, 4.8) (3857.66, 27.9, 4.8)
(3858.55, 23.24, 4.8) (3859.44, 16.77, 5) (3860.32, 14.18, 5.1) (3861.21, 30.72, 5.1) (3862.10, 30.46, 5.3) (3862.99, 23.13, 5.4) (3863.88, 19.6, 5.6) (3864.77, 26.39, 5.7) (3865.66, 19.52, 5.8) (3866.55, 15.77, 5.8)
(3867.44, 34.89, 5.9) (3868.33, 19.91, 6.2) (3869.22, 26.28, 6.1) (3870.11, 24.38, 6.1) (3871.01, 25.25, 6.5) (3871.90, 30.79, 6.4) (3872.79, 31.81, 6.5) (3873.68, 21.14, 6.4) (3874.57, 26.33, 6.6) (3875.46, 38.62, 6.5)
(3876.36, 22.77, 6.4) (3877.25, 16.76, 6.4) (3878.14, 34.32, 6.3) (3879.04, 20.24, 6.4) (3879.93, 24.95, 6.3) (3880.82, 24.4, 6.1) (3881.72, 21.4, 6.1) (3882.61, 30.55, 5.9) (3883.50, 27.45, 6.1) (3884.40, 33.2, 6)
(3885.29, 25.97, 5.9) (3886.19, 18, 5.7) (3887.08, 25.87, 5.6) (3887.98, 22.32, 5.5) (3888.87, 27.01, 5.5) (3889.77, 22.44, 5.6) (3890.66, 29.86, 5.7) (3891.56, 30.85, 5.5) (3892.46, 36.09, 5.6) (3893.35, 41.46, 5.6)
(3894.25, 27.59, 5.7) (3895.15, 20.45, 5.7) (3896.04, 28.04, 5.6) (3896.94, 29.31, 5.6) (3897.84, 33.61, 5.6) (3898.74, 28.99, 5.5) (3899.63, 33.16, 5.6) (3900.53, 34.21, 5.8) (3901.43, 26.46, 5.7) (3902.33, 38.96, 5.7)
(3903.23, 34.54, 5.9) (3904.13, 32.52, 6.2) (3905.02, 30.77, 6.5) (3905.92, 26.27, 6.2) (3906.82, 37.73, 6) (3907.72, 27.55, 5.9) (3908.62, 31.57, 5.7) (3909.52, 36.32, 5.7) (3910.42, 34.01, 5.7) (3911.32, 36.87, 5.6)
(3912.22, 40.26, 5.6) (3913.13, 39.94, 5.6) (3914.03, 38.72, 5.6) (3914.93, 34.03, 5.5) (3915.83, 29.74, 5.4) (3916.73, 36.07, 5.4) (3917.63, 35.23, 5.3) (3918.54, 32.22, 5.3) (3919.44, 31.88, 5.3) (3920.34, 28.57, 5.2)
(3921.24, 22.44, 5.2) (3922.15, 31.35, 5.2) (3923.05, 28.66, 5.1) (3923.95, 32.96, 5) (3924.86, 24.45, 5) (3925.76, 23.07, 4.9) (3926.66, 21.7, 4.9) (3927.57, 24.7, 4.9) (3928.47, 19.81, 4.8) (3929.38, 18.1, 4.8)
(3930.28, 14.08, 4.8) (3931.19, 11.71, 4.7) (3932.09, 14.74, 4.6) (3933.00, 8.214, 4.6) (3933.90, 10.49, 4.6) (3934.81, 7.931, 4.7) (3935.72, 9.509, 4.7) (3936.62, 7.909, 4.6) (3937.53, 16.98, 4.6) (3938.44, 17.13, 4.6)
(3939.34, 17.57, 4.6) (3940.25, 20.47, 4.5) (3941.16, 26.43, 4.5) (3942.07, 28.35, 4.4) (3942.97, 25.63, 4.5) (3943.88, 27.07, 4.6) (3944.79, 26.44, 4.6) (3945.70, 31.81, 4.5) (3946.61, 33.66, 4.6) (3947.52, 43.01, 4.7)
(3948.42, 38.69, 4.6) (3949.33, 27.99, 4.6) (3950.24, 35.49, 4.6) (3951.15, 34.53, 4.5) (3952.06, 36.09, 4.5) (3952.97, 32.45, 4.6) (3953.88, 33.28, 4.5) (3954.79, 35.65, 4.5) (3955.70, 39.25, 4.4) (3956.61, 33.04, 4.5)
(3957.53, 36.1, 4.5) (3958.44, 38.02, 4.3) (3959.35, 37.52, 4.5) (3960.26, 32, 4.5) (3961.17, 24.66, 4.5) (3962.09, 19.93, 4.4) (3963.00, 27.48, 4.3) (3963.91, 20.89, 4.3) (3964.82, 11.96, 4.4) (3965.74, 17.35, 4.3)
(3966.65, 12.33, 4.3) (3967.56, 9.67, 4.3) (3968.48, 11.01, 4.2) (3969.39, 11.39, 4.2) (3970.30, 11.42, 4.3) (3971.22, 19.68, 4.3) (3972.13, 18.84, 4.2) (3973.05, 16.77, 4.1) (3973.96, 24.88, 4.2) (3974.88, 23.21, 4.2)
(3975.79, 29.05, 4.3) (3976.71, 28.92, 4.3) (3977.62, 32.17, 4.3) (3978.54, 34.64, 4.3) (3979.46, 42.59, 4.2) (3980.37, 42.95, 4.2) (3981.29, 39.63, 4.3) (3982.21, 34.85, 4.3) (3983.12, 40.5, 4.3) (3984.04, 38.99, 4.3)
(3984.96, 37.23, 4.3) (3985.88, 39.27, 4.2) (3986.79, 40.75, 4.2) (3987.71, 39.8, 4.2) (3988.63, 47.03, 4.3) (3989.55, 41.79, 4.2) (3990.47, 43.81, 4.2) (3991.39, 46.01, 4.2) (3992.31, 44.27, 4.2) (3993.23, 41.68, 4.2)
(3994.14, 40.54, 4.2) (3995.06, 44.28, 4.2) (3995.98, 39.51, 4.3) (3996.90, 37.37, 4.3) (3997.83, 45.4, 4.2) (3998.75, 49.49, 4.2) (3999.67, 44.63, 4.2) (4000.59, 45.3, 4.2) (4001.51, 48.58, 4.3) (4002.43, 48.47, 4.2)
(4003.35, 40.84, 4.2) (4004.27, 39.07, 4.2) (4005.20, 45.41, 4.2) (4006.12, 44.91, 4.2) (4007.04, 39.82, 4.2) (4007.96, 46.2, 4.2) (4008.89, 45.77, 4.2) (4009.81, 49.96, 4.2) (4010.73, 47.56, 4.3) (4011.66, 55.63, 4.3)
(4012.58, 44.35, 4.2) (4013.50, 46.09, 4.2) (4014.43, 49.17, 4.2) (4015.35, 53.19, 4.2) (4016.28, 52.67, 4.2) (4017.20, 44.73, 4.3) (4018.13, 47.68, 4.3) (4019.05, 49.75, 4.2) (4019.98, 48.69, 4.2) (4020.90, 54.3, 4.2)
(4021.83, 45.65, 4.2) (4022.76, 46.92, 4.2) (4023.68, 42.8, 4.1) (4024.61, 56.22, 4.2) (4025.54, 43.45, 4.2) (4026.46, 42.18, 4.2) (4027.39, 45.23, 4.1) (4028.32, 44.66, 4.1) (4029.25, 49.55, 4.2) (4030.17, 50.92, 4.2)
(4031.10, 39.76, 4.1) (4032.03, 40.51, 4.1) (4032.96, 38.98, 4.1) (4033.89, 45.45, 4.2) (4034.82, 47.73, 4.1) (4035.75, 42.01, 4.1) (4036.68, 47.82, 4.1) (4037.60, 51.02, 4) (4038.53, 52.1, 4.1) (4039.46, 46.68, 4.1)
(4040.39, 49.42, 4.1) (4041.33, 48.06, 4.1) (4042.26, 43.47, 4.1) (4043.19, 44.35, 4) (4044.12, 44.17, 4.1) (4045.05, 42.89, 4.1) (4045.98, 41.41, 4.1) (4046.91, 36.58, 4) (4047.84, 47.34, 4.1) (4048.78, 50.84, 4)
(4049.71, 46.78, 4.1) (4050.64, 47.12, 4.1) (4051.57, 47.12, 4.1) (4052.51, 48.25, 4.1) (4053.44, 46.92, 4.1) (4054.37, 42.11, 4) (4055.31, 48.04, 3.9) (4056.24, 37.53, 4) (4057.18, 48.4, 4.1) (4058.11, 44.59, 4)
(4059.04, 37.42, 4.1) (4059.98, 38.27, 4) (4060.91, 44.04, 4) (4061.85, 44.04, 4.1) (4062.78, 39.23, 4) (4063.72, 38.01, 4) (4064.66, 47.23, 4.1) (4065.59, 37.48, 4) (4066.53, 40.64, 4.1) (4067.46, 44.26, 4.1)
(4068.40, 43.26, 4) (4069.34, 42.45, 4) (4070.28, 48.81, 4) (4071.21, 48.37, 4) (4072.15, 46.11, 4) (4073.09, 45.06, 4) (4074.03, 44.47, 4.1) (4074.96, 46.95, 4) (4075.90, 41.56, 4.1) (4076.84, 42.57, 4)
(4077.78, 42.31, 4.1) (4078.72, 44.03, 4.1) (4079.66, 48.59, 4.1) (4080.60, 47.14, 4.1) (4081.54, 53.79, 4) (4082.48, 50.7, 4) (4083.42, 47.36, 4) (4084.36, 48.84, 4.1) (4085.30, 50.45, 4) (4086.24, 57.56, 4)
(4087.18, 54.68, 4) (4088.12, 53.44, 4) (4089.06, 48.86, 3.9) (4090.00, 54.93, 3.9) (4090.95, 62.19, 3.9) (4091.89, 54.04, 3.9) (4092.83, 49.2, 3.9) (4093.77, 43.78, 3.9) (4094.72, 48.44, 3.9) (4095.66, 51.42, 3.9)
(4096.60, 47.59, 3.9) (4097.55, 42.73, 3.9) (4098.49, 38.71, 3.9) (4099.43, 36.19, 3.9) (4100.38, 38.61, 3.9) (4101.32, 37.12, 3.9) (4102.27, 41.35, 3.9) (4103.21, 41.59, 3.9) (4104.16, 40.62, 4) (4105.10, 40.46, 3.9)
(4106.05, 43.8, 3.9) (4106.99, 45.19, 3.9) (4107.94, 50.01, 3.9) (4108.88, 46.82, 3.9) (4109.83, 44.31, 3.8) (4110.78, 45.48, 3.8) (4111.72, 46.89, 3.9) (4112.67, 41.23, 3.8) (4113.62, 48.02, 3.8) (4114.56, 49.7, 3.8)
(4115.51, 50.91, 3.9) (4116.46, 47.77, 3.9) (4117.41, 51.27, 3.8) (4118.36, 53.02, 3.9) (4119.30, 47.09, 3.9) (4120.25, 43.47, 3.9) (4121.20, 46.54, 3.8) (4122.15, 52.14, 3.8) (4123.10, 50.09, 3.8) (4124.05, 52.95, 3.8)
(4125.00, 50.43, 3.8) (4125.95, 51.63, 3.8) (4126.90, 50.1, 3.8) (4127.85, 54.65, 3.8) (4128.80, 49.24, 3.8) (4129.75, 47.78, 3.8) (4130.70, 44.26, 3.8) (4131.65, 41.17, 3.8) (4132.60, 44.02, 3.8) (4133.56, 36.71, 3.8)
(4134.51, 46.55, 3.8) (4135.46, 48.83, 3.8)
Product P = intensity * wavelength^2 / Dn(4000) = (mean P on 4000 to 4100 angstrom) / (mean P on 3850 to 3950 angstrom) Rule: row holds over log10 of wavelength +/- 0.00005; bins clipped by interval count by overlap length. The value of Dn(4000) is 1.88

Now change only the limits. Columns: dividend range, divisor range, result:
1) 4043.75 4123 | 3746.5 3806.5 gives 1.95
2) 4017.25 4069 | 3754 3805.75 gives 1.83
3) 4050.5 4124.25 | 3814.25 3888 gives 2.22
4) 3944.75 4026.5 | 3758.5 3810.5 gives 1.49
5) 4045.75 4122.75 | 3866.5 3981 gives 1.84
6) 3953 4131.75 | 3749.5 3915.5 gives 1.79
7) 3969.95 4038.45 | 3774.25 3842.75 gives 1.84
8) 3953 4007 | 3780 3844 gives 1.49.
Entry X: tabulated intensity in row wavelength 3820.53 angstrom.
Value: 15.12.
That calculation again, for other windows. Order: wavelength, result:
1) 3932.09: 14.74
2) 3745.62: 23.16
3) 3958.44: 38.02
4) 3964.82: 11.96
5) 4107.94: 50.01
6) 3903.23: 34.54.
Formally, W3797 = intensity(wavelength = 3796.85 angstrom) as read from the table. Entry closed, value 29.11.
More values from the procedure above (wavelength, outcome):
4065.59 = 37.48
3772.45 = 26.46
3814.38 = 22.08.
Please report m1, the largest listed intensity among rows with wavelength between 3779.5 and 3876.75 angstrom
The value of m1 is 41.35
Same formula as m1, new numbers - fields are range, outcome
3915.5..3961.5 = 43.01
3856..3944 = 41.46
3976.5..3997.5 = 47.03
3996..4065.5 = 56.22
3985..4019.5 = 55.63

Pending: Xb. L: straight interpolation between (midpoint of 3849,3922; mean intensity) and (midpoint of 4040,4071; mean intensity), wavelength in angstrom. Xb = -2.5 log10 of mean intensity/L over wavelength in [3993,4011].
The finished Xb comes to -0.14 mag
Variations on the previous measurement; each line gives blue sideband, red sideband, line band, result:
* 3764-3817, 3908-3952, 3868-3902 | -0.02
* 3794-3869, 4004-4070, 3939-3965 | 0.19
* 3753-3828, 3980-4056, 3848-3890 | 0.33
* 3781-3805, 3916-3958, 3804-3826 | 0.11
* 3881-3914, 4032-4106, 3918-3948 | 0.44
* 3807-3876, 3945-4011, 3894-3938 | 0.09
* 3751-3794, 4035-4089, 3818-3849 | 0.43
